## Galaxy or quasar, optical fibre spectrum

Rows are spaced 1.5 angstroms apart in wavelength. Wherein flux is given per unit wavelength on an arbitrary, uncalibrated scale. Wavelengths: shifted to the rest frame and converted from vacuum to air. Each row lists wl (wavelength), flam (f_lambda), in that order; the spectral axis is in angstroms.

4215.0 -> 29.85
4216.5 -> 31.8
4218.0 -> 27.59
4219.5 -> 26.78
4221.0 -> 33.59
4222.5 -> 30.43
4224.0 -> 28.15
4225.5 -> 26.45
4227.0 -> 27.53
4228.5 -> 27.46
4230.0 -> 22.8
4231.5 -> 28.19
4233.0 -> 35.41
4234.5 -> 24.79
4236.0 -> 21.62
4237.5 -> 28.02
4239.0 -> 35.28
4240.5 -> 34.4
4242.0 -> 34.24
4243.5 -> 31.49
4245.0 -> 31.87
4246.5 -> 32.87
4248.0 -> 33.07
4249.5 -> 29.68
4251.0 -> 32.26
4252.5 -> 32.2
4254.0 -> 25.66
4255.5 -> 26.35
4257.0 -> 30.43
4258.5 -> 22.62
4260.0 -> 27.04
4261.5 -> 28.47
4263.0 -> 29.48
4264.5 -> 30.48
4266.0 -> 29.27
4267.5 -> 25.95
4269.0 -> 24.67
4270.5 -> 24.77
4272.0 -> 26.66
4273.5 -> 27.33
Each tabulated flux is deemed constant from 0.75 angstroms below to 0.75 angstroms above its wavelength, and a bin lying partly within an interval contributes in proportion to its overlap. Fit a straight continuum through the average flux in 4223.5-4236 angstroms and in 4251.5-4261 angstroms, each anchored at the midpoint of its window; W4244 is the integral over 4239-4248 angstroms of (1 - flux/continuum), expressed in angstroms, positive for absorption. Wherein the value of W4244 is -1.9 angstroms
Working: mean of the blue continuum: 27.2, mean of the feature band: 33.2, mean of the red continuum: 27.5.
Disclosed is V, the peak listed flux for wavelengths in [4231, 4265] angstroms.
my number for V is 35.41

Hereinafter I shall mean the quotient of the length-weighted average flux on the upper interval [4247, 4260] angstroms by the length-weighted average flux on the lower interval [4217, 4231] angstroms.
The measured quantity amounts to 1.0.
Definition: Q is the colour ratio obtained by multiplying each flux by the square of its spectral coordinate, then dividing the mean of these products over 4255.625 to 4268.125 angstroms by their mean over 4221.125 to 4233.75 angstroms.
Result 0.99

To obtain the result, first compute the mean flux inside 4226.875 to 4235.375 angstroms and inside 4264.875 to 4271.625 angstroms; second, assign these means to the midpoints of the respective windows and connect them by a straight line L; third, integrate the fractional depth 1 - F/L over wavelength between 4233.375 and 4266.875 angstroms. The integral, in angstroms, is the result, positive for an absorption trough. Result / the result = -3.3 angstroms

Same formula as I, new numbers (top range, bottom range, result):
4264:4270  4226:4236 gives 1.01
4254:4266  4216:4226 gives 0.95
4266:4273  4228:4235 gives 0.93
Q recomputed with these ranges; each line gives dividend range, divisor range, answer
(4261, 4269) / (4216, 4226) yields 0.99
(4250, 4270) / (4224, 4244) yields 0.98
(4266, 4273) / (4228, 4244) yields 0.90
